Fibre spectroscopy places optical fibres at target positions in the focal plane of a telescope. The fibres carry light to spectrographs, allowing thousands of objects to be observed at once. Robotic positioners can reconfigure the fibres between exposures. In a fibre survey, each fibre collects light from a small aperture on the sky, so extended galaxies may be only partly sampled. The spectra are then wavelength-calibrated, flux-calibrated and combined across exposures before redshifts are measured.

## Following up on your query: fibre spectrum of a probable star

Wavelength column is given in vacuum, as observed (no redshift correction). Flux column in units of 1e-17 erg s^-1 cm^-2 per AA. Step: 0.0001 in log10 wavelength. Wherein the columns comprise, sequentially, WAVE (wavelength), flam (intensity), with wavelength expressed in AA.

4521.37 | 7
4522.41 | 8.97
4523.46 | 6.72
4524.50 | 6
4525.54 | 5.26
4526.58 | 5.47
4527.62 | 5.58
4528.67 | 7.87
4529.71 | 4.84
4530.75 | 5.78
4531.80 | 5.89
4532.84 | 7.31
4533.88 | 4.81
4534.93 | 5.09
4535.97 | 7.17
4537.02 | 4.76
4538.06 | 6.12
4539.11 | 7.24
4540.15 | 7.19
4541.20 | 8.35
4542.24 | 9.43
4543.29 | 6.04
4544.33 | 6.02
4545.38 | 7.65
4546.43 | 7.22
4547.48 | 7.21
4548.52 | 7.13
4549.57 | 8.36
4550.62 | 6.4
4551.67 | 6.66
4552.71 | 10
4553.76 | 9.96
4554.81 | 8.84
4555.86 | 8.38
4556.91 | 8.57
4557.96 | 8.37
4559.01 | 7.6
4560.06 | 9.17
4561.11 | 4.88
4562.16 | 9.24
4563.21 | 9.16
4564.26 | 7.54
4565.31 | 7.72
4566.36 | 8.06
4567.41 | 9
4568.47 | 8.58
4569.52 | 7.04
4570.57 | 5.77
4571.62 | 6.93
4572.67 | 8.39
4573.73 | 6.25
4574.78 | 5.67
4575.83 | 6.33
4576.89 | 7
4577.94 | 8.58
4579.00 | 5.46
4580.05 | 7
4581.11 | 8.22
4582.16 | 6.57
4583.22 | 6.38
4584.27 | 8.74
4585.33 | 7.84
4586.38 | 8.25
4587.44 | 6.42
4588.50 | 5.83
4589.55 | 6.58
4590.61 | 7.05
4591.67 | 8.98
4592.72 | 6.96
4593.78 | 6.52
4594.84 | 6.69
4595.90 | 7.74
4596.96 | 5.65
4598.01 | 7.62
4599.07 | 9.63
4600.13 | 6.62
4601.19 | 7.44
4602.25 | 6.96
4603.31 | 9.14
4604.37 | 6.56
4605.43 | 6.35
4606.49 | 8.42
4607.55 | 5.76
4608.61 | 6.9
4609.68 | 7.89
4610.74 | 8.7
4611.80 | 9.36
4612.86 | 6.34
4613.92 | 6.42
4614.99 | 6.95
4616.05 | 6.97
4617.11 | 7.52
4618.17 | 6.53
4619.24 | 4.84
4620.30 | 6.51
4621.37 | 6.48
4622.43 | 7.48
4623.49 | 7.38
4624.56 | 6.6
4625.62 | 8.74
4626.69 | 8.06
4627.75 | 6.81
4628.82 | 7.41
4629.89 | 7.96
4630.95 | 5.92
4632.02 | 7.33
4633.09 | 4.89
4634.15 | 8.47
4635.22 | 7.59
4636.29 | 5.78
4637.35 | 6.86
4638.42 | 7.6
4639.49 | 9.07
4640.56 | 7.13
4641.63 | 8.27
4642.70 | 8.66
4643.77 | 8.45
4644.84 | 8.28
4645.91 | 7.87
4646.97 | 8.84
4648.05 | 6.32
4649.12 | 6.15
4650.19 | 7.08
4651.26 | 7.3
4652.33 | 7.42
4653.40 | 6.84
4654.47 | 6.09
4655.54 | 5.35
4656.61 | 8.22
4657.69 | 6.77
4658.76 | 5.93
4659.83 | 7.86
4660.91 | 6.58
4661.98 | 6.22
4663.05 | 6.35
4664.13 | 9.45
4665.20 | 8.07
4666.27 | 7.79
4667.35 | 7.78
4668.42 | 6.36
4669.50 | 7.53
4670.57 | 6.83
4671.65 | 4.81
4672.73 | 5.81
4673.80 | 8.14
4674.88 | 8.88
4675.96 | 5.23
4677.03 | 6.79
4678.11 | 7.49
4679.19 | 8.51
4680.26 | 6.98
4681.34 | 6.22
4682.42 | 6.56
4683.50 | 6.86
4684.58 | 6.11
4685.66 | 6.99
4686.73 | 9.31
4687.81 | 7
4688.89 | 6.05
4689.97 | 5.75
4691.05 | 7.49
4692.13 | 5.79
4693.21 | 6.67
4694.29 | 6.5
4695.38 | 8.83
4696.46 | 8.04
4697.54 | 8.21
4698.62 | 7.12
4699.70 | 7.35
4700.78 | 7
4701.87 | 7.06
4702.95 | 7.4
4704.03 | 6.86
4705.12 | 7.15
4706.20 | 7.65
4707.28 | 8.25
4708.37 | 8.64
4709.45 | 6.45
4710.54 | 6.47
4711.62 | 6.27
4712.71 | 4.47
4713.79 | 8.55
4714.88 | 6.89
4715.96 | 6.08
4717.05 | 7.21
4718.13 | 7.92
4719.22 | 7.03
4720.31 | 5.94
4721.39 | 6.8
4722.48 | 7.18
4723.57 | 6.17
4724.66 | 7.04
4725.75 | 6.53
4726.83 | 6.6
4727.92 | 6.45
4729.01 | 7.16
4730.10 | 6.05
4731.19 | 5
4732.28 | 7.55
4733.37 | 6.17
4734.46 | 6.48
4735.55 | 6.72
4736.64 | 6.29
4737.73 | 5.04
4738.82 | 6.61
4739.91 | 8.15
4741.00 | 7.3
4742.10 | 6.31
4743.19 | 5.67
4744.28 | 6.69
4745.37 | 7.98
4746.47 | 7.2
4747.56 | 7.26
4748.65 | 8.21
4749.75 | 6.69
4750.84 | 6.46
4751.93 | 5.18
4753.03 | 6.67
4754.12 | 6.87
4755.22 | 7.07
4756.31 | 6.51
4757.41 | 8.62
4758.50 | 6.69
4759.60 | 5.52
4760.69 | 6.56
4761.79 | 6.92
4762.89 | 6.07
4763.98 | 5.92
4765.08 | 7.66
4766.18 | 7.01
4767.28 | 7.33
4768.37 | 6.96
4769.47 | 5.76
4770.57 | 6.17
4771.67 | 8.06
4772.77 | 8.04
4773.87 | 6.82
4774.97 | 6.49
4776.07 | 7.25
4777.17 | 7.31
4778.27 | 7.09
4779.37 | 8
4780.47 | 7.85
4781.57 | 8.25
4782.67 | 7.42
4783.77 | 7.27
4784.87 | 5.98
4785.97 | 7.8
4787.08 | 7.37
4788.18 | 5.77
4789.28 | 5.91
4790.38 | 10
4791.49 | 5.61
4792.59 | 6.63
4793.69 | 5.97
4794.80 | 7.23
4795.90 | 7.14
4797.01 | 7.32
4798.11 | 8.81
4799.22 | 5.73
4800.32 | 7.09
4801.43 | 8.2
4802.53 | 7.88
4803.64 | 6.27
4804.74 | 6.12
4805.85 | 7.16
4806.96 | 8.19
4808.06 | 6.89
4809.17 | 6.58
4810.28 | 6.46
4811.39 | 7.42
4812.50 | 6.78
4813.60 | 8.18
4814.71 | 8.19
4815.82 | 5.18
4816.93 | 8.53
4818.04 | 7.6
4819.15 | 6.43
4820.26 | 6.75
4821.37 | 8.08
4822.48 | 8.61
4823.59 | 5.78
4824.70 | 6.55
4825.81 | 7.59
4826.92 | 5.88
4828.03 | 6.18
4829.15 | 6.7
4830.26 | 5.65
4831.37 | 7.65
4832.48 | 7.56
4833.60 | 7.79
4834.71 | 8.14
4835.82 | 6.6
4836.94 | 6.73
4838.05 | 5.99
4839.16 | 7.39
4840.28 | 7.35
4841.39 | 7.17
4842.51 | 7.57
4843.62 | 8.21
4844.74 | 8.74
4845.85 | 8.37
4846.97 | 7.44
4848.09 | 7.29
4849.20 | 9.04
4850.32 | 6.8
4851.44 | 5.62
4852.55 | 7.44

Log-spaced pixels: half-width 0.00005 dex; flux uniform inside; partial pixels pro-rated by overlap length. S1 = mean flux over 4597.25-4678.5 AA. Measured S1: 7.22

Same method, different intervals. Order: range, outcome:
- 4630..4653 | 7.4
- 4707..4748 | 6.74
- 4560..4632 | 7.26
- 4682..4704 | 7.1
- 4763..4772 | 6.79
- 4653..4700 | 7.03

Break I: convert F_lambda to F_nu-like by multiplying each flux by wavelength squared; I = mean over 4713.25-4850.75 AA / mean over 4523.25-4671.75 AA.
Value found 1.05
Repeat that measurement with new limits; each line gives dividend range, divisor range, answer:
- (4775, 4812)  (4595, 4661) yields 1.06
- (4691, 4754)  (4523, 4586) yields 1.03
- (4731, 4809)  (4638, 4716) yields 1.01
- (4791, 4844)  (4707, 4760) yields 1.09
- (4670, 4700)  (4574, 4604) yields 1.01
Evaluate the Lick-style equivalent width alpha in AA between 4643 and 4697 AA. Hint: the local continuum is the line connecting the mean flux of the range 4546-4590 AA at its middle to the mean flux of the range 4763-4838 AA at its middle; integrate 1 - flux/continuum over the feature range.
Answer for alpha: 1.8 AA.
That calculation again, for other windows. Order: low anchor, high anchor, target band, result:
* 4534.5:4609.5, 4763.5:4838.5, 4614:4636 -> 0.9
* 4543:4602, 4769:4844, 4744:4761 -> 0.7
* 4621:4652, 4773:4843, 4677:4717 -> 1.2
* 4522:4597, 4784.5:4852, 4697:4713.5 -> 0.1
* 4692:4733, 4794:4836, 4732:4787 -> 0.9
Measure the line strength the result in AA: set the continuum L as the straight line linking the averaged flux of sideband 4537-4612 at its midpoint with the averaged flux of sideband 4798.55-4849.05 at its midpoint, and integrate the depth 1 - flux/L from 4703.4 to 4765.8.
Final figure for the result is 4.44 AA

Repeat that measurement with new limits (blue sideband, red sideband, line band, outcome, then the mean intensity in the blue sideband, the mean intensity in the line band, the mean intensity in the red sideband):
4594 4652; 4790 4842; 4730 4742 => 1.1 AA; 7.3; 6.49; 7.09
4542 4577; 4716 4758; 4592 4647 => 0.2 AA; 7.66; 7.32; 6.75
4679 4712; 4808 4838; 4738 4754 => 0.6 AA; 7.14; 6.85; 7.04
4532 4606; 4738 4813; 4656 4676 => 0.2 AA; 7.34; 7.12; 7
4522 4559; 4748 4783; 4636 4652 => -1.3 AA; 7.05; 7.6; 6.98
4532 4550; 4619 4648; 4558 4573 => -1.7 AA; 6.86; 7.81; 7.39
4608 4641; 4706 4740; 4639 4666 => -1.3 AA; 7.17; 7.38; 6.72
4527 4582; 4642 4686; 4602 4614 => -0.4 AA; 7.26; 7.45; 7.12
